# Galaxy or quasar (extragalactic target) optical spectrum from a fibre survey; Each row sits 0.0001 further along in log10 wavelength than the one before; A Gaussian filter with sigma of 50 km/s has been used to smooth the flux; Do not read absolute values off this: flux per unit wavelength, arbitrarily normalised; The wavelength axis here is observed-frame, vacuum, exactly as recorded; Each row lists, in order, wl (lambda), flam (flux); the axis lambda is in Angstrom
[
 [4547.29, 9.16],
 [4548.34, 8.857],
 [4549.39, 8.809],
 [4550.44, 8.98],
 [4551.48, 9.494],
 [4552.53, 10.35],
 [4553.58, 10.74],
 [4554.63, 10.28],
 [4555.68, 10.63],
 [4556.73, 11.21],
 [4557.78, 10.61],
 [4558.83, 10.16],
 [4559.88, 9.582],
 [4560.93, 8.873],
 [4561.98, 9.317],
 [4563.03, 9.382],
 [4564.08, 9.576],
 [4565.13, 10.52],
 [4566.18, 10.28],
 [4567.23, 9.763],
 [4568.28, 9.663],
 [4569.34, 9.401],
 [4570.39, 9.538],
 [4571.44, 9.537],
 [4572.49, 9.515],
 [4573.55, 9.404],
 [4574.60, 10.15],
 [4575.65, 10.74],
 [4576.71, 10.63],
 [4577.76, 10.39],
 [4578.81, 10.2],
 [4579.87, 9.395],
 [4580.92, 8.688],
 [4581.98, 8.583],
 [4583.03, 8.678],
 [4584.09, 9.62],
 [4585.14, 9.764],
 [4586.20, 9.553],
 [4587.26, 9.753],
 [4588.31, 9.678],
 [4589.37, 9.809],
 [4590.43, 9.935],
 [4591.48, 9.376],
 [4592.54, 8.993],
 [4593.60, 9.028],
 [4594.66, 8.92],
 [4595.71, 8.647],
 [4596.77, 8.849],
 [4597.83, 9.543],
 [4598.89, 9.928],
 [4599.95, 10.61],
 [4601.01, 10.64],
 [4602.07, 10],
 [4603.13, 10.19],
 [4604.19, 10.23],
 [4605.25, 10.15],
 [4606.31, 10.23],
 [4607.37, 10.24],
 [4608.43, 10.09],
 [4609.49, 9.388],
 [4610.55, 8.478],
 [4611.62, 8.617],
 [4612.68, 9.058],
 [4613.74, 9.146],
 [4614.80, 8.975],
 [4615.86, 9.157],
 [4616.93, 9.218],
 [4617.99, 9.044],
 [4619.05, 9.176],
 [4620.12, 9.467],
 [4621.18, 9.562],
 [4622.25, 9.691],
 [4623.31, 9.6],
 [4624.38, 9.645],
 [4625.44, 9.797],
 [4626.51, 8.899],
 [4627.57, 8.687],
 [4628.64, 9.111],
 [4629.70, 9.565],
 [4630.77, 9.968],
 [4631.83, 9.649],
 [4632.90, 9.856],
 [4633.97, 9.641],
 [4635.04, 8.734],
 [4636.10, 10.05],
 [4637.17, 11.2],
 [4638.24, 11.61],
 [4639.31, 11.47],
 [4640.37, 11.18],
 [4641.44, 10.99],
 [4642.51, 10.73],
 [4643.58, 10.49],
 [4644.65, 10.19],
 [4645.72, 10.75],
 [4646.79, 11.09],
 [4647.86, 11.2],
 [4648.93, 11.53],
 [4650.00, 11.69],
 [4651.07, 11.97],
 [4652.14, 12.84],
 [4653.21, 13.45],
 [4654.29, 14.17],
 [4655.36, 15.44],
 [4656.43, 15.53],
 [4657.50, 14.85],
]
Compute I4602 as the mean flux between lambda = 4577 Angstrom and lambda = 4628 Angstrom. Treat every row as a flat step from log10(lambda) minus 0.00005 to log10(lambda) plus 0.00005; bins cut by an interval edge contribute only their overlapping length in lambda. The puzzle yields 9.49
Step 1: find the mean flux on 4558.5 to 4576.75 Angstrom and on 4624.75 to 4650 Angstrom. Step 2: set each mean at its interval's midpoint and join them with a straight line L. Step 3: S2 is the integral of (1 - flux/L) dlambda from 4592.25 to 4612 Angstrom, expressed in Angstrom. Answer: 0.8 Angstrom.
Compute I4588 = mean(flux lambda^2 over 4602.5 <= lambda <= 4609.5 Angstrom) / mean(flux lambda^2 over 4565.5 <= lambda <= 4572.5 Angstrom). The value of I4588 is 1.06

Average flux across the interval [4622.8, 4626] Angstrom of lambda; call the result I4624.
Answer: 9.66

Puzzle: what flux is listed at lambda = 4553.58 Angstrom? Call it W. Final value 10.74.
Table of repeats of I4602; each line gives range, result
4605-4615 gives 9.44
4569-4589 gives 9.65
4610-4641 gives 9.6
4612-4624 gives 9.28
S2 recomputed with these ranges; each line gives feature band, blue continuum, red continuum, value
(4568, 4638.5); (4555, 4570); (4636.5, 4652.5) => 6.5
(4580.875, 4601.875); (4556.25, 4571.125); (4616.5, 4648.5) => 1.0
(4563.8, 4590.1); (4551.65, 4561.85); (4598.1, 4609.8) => 1.2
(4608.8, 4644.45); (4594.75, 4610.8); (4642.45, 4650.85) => 2.6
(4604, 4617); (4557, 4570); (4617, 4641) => 0.5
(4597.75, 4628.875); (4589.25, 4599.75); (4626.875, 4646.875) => 0.5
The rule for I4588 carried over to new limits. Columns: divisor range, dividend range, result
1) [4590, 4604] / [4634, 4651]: 1.15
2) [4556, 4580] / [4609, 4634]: 0.96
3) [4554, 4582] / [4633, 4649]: 1.12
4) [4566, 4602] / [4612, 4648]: 1.05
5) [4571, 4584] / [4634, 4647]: 1.13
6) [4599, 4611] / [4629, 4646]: 1.05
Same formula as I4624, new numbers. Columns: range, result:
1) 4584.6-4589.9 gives 9.71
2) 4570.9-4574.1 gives 9.5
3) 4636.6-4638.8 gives 11.4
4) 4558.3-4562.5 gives 9.48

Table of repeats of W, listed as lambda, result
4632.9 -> 9.856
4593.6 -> 9.028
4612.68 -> 9.058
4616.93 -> 9.218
